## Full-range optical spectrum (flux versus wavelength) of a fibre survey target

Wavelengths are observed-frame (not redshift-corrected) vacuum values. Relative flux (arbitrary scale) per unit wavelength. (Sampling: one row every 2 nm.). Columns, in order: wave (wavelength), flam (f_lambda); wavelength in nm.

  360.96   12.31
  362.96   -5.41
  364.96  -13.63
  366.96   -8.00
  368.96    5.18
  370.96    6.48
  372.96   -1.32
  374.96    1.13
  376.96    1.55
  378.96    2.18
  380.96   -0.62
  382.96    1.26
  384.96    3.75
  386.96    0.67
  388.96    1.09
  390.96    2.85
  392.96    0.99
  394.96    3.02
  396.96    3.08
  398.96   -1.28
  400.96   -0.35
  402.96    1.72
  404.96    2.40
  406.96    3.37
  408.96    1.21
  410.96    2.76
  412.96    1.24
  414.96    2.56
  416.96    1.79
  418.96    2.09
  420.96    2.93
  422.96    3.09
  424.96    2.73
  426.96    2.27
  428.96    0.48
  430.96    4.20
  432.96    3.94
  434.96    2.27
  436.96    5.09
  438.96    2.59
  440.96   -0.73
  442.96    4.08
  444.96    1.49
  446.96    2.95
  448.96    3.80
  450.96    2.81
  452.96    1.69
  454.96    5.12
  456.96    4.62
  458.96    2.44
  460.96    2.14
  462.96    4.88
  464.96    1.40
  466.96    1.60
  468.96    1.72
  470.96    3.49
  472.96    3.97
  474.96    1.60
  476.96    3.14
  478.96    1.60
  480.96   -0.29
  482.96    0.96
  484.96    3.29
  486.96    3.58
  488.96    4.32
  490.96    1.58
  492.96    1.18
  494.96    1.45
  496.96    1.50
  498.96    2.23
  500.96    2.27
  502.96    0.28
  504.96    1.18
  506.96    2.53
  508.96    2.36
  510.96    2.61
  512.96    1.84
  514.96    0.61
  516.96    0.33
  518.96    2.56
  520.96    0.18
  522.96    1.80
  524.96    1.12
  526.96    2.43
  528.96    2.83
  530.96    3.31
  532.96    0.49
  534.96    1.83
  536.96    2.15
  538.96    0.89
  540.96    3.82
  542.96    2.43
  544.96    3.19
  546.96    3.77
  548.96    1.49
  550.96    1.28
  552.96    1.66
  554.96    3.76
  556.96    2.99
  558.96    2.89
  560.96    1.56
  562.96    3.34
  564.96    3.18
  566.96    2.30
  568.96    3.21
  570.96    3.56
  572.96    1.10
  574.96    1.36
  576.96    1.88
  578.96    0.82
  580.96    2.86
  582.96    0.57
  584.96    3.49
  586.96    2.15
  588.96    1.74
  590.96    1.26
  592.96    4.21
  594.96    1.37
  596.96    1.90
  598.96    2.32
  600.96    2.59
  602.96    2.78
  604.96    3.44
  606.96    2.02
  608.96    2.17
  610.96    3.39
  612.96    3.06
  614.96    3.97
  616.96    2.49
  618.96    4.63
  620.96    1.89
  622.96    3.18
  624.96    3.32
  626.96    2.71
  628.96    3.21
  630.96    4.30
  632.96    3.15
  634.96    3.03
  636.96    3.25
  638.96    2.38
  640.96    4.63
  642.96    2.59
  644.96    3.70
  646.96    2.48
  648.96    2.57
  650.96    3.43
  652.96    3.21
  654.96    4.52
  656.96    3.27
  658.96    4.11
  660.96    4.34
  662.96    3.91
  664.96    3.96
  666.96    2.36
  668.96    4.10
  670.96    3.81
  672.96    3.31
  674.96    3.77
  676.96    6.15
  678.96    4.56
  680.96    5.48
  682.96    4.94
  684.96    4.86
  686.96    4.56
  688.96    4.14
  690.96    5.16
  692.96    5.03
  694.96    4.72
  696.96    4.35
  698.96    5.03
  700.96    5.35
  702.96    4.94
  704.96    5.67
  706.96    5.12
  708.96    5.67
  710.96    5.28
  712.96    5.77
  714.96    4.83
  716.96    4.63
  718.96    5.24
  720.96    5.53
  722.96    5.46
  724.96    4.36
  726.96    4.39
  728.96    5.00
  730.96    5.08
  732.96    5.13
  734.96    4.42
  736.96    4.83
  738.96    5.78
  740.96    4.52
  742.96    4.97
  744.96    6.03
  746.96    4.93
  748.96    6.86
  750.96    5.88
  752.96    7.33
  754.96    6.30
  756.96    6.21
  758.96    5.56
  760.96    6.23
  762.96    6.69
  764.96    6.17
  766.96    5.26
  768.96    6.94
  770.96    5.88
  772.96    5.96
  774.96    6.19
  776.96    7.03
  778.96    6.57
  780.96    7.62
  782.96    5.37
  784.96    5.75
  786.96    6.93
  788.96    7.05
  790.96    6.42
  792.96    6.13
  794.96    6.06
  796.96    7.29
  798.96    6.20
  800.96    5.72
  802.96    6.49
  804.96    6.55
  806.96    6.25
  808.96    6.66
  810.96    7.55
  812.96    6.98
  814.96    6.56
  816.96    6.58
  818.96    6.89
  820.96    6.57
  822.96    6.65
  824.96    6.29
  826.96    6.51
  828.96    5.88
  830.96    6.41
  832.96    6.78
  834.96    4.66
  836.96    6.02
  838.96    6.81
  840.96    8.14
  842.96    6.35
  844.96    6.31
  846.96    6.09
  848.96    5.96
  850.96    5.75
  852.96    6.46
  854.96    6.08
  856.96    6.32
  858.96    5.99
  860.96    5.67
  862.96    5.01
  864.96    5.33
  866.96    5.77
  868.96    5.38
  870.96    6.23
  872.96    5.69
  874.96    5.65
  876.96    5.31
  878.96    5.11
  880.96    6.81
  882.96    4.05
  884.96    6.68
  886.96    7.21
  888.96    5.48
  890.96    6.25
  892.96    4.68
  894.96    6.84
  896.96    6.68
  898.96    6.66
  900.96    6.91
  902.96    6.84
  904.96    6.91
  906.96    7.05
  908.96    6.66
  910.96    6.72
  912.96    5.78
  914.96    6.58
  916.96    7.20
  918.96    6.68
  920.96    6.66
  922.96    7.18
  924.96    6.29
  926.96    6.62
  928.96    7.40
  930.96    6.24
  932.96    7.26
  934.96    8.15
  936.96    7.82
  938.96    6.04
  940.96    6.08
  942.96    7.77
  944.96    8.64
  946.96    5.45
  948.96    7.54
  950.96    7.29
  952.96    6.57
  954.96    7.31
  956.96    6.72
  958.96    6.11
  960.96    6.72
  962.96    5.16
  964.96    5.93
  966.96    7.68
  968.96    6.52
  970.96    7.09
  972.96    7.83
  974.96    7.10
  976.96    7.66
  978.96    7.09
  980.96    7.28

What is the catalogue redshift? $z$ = 0.693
